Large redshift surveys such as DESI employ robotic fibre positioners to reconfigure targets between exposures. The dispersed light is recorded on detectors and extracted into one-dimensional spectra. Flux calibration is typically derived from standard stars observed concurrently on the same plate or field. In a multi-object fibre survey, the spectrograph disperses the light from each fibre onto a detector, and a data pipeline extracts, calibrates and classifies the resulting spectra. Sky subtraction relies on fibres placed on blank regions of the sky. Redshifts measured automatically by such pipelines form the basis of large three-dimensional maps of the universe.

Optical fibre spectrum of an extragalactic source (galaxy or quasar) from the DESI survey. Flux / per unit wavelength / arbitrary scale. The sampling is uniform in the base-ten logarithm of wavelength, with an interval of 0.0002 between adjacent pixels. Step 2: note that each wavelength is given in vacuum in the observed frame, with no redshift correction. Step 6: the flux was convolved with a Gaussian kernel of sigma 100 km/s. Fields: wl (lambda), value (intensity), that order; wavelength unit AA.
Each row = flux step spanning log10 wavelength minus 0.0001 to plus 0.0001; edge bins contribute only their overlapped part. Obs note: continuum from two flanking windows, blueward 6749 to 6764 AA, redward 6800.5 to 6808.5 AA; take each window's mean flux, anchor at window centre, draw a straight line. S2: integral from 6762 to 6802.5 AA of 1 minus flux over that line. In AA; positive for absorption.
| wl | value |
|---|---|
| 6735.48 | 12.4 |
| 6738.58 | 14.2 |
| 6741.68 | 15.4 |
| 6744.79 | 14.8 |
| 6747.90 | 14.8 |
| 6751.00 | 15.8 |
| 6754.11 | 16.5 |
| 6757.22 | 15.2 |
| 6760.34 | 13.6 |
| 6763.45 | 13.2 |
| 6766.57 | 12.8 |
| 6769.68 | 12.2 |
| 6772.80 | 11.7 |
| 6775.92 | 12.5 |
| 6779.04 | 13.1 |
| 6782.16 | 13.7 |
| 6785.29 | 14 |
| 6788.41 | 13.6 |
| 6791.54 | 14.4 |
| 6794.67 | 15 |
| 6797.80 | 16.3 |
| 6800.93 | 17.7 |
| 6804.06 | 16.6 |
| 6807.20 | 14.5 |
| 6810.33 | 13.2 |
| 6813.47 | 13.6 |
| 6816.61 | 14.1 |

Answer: 4.52 AA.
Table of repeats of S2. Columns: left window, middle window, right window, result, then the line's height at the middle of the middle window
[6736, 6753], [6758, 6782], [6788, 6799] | 3.3 AA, 14.9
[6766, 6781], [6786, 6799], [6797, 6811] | -0.2 AA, 14.5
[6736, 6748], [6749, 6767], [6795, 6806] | 0.6 AA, 15.1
